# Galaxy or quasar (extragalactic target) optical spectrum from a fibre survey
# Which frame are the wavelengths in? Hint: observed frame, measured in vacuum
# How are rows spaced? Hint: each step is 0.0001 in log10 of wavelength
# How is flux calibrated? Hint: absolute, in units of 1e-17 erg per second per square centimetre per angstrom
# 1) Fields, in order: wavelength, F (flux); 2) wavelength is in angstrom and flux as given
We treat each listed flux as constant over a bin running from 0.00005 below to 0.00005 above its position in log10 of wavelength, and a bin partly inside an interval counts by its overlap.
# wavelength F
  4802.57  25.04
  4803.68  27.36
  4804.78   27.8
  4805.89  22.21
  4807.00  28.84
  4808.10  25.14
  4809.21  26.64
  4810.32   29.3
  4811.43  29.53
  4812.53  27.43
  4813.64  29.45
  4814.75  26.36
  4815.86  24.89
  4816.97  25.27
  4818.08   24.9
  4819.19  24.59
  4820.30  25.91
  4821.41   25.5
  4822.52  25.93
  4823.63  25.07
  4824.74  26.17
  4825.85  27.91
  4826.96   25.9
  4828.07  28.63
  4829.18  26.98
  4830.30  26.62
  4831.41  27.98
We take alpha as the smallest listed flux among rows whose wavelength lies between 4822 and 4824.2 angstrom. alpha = 25.07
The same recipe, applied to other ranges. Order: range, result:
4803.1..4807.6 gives 22.21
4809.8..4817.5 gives 24.89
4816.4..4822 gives 24.59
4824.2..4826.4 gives 26.17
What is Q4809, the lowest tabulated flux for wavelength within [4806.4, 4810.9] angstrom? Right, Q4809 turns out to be 25.14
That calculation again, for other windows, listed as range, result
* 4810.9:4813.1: 27.43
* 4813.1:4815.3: 26.36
